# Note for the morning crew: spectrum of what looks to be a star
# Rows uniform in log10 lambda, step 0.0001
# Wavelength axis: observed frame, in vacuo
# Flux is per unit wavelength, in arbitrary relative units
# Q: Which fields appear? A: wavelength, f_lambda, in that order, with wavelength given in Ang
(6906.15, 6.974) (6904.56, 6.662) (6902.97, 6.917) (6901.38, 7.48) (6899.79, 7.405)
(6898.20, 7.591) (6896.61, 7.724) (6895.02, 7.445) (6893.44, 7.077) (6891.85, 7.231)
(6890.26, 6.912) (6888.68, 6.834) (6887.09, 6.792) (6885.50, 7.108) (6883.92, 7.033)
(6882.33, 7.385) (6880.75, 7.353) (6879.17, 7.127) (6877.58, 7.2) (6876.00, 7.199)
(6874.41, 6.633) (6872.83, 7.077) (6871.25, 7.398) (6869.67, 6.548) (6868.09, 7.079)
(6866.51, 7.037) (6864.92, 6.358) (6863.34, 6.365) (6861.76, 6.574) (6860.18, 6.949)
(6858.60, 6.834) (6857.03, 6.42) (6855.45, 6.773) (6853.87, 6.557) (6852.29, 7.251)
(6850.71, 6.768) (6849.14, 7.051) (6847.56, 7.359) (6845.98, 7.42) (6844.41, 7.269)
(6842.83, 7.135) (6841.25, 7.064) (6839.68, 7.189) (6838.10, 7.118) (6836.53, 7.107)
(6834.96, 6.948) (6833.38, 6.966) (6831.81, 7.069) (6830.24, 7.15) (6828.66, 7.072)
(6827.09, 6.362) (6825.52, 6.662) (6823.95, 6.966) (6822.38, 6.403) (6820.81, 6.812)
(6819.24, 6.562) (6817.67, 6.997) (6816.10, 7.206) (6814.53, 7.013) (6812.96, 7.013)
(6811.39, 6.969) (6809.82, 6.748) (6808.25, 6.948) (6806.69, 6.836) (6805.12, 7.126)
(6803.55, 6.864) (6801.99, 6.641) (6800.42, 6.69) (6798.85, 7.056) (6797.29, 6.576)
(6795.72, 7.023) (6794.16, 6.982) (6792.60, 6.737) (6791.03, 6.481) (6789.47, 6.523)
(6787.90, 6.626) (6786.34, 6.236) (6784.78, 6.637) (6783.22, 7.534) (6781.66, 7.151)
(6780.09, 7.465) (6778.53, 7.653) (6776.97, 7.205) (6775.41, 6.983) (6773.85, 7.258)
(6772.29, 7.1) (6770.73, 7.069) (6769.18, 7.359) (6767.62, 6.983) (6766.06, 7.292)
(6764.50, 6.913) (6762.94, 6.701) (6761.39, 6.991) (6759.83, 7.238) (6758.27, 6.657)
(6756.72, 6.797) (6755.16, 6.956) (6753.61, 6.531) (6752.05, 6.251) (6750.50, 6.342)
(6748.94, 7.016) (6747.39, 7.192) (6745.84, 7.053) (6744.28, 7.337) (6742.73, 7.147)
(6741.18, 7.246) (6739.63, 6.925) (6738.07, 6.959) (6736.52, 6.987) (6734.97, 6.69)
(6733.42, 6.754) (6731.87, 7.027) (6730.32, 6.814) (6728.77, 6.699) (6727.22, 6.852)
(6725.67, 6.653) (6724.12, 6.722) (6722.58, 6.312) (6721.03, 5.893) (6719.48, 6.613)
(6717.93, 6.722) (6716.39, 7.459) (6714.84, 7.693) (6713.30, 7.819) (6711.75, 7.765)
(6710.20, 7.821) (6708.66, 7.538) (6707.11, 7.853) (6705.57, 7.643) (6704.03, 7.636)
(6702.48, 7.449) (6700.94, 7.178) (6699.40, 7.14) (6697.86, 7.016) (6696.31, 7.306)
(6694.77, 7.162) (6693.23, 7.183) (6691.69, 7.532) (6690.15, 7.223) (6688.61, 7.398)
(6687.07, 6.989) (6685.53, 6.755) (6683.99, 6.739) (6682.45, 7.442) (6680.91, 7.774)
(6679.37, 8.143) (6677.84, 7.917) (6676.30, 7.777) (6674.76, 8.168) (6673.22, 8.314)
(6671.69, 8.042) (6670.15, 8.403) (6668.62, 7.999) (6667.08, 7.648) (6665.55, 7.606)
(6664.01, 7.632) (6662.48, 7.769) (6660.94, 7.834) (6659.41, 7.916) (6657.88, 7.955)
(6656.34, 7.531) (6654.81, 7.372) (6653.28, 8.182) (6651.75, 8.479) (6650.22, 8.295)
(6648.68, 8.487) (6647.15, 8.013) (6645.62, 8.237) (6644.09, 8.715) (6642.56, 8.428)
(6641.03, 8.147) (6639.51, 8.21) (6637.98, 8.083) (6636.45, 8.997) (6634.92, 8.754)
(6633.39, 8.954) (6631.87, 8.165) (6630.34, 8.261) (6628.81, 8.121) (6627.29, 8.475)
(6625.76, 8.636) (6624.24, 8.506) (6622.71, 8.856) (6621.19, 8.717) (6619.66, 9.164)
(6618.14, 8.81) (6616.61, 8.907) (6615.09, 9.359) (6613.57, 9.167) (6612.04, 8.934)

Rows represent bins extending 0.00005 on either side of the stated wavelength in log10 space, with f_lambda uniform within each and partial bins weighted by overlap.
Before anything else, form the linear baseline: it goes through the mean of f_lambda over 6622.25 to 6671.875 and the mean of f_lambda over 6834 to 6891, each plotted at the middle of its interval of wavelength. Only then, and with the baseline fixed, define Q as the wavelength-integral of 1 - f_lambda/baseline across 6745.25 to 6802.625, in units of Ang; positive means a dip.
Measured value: 4.3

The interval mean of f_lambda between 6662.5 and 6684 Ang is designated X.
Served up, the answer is 7.87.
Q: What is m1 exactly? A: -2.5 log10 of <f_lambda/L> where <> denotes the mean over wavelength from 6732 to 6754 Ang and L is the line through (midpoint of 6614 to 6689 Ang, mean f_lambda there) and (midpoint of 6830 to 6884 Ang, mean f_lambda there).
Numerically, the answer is 0.11 mag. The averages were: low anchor 8.15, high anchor 6.99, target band 6.9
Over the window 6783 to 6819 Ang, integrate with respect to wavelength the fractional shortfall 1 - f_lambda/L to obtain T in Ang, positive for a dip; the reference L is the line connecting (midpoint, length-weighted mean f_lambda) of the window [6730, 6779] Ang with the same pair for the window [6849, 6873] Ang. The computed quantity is 0.4 Ang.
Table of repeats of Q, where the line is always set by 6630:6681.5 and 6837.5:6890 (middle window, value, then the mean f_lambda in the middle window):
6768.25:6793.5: 1.47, 7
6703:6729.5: 2.15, 7.16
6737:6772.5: 2.90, 6.96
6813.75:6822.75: 0.47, 6.85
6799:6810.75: 0.73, 6.85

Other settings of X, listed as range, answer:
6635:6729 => 7.62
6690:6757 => 7.07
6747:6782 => 7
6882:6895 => 7.06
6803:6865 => 6.91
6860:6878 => 6.86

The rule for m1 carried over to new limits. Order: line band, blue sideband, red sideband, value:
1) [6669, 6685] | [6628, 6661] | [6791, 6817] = 0.015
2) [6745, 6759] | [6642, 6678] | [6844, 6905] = 0.128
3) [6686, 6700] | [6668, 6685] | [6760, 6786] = 0.078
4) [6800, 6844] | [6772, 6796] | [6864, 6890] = 0.010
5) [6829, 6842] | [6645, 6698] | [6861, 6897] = 0.013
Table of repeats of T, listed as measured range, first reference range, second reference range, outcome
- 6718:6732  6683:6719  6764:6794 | 1.2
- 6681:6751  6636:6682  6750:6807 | 3.7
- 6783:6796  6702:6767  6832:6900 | 0.6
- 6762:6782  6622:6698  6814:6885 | 0.5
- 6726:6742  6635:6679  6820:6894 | 1.6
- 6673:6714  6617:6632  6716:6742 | -0.6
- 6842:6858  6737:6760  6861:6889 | -0.1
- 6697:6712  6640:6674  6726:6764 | -0.2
